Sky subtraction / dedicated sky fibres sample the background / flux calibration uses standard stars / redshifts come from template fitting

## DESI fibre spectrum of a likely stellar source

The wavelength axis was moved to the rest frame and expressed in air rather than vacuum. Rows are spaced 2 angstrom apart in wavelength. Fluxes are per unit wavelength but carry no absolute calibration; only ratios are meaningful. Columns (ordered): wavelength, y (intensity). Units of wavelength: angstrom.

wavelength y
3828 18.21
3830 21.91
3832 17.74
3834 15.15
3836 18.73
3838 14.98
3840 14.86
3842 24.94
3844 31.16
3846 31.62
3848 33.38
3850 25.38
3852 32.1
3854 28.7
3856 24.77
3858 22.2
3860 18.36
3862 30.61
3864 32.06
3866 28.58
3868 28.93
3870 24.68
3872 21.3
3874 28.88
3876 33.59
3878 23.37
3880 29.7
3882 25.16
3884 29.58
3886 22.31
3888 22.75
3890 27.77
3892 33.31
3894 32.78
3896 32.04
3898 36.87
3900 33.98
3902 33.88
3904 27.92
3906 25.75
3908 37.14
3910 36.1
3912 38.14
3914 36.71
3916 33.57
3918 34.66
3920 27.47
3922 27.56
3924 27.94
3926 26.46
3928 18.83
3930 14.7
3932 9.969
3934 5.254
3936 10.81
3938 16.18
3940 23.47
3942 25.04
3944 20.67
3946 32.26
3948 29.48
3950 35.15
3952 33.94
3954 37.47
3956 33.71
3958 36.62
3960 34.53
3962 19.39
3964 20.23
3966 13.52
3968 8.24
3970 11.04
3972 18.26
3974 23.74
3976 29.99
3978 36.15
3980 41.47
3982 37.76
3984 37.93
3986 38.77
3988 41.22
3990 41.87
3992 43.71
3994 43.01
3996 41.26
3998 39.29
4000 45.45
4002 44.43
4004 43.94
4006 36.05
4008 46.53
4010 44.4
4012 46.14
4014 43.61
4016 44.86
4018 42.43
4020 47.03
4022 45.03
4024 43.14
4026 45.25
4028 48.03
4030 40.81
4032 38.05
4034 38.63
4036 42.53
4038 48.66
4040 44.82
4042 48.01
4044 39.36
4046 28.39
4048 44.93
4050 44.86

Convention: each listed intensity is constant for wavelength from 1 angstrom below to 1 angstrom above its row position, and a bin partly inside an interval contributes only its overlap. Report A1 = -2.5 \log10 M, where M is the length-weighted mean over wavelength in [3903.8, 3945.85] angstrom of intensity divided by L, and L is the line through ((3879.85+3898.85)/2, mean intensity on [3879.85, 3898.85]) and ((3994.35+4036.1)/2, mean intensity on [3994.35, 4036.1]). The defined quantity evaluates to 0.29 mag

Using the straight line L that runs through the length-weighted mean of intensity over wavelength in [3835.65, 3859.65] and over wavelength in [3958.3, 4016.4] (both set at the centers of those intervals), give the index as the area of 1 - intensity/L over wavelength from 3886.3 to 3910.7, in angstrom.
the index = -2.2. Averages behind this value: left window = 25.2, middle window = 31.4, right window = 35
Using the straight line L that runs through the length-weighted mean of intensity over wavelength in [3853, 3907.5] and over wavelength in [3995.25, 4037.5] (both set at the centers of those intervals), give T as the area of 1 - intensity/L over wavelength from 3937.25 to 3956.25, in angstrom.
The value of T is 3.7 angstrom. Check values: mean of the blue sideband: 28.2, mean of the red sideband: 43.3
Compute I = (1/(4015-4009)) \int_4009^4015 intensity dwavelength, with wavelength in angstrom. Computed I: 44.7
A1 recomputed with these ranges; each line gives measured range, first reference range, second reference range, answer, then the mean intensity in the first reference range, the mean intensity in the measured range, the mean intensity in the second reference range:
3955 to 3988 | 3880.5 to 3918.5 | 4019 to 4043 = 0.35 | 31.5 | 28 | 44.2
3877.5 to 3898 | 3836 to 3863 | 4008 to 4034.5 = 0.04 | 25.4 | 28.4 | 43.9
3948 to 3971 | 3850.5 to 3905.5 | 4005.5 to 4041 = 0.38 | 28.3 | 26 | 43.8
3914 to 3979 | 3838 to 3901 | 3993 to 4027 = 0.43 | 27.7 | 24.5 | 43.6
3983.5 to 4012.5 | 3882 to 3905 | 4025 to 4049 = -0.09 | 30.1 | 42.3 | 42.3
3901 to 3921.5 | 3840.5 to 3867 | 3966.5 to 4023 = -0.04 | 27.7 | 33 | 37.8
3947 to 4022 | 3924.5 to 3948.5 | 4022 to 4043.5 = -0.13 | 19.4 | 35.6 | 43.7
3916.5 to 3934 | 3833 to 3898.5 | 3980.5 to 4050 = 0.40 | 26.6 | 22.7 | 42.5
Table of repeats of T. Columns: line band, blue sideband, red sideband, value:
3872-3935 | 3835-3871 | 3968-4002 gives 2.5 angstrom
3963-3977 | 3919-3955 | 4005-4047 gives 5.9 angstrom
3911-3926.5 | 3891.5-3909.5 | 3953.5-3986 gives -0.2 angstrom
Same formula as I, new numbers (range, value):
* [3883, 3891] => 25.6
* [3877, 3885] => 27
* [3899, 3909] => 31.7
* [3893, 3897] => 32.4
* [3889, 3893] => 30.5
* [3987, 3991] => 41.5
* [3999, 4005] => 44.6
